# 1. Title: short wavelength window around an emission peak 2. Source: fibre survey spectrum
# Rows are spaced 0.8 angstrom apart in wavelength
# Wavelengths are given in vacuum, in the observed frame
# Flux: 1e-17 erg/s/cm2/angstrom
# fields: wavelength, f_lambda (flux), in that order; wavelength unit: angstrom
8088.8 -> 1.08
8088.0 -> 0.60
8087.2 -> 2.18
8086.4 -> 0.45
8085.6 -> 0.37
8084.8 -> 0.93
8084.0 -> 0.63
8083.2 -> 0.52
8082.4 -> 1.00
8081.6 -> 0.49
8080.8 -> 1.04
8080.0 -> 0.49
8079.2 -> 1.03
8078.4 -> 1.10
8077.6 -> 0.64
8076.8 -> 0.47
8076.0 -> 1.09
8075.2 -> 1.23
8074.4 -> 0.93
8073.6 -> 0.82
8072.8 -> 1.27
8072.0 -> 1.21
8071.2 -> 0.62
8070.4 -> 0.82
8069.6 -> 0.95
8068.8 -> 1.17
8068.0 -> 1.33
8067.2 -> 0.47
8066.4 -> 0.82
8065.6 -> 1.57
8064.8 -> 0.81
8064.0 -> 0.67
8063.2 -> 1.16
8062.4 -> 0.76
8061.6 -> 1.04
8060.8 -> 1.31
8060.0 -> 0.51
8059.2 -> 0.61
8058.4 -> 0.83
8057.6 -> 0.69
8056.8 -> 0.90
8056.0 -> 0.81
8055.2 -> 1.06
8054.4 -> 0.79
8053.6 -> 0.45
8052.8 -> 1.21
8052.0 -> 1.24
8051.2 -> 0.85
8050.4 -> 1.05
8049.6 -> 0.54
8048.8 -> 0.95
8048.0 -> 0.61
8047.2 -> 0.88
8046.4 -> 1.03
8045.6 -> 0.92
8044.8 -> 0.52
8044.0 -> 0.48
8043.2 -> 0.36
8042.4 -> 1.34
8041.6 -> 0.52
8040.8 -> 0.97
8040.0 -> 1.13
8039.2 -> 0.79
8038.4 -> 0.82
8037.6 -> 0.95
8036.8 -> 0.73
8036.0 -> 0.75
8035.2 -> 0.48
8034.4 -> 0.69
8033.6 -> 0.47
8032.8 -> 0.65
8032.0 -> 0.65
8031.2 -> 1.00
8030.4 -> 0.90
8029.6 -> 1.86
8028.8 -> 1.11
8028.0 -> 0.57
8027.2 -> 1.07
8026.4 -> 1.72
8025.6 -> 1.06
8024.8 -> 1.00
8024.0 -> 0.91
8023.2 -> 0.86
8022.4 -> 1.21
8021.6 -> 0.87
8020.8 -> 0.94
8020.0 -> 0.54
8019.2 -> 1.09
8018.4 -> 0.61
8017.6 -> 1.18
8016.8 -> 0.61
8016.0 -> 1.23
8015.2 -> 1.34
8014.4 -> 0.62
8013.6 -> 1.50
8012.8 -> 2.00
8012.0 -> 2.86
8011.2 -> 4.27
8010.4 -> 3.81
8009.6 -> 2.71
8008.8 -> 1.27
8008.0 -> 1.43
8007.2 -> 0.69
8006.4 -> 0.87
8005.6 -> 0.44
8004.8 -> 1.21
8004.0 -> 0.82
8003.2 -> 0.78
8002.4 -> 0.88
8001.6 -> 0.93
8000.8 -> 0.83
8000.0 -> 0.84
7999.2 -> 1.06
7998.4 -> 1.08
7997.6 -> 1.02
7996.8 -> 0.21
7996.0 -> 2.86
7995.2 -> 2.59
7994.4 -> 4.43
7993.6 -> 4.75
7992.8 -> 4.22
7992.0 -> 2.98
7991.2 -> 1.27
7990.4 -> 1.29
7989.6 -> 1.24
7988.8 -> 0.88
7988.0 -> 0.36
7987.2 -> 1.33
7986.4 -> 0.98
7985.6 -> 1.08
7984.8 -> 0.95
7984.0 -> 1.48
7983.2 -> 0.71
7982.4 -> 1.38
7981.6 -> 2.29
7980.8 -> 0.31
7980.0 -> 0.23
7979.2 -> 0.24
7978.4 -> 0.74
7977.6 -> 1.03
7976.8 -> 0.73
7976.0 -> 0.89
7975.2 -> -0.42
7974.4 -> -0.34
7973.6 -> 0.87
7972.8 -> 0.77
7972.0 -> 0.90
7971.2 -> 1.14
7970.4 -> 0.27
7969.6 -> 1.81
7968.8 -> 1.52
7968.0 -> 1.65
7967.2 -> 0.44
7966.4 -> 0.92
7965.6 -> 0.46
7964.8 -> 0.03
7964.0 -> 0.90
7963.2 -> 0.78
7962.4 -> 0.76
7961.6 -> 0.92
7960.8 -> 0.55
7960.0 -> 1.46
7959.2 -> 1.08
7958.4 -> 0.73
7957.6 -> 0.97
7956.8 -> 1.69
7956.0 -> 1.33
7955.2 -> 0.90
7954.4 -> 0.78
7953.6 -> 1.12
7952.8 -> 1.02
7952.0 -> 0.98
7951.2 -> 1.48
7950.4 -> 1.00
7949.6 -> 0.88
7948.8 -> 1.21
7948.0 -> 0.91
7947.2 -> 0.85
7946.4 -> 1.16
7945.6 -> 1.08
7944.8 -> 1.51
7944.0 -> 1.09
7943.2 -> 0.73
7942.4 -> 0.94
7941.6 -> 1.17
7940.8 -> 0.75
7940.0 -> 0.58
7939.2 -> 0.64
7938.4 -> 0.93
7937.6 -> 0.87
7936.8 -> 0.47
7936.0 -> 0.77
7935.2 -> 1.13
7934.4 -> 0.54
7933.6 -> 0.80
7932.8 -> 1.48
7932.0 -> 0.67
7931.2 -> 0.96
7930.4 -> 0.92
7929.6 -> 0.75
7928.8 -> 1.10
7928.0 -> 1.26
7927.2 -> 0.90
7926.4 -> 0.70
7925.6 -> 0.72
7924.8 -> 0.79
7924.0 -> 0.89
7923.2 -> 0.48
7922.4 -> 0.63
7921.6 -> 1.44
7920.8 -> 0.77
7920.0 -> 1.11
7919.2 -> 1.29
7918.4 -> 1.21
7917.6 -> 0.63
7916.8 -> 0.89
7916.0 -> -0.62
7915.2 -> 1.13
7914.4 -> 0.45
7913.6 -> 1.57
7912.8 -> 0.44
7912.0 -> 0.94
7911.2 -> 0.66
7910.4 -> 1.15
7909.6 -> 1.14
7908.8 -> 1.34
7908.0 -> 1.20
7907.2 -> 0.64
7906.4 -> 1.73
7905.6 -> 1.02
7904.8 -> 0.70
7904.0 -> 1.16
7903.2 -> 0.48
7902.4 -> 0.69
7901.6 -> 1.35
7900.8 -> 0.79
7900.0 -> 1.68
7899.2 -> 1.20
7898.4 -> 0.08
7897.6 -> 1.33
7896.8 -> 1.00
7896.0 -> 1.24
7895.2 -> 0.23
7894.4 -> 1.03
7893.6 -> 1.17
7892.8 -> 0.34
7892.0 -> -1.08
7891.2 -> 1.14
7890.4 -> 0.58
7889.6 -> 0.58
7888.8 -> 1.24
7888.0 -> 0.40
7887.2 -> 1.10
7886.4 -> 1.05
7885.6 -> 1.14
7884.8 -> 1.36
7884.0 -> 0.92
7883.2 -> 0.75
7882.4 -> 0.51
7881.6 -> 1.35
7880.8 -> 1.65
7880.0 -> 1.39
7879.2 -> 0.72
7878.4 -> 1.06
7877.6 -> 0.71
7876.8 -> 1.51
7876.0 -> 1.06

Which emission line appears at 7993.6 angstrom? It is [S II]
